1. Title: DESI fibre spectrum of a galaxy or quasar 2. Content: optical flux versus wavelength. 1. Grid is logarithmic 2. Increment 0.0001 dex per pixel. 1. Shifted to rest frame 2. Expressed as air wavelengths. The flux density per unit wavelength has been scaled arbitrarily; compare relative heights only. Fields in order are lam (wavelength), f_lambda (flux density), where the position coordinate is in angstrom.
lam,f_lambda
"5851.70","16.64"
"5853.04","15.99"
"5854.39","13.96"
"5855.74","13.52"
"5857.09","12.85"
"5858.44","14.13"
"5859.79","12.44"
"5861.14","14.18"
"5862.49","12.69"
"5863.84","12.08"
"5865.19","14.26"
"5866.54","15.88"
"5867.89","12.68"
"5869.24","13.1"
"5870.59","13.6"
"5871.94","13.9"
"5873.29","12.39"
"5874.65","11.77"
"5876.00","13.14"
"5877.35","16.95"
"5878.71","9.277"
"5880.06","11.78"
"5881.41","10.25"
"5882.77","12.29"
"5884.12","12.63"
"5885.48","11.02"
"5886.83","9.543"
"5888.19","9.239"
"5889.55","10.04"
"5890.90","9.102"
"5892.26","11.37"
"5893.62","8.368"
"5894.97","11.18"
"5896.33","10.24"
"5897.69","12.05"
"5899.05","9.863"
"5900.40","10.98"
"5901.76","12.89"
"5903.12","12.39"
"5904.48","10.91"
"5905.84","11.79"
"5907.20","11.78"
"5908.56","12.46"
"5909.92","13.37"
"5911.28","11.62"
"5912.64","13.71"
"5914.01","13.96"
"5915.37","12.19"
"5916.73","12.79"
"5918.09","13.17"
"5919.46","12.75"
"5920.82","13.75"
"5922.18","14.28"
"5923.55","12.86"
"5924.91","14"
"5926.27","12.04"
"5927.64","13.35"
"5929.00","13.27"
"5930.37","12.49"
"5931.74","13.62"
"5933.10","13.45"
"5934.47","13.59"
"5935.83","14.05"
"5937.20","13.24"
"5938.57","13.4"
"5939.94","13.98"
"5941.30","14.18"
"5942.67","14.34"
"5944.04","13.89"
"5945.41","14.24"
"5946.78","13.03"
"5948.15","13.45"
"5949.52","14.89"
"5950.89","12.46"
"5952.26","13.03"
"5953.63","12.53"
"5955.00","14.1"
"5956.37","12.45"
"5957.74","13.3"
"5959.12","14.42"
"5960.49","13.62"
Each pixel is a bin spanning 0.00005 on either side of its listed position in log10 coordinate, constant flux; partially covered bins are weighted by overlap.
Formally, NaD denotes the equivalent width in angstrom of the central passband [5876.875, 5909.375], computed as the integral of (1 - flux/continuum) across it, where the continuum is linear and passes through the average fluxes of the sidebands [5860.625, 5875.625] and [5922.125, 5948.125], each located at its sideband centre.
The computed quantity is 5.4 angstrom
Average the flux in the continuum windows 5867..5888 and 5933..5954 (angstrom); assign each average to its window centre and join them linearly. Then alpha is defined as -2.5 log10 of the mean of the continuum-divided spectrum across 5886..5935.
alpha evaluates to 0.078 mag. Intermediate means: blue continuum 12.3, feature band 12.1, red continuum 13.6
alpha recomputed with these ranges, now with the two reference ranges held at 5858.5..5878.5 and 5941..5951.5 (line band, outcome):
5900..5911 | 0.13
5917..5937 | 0.03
